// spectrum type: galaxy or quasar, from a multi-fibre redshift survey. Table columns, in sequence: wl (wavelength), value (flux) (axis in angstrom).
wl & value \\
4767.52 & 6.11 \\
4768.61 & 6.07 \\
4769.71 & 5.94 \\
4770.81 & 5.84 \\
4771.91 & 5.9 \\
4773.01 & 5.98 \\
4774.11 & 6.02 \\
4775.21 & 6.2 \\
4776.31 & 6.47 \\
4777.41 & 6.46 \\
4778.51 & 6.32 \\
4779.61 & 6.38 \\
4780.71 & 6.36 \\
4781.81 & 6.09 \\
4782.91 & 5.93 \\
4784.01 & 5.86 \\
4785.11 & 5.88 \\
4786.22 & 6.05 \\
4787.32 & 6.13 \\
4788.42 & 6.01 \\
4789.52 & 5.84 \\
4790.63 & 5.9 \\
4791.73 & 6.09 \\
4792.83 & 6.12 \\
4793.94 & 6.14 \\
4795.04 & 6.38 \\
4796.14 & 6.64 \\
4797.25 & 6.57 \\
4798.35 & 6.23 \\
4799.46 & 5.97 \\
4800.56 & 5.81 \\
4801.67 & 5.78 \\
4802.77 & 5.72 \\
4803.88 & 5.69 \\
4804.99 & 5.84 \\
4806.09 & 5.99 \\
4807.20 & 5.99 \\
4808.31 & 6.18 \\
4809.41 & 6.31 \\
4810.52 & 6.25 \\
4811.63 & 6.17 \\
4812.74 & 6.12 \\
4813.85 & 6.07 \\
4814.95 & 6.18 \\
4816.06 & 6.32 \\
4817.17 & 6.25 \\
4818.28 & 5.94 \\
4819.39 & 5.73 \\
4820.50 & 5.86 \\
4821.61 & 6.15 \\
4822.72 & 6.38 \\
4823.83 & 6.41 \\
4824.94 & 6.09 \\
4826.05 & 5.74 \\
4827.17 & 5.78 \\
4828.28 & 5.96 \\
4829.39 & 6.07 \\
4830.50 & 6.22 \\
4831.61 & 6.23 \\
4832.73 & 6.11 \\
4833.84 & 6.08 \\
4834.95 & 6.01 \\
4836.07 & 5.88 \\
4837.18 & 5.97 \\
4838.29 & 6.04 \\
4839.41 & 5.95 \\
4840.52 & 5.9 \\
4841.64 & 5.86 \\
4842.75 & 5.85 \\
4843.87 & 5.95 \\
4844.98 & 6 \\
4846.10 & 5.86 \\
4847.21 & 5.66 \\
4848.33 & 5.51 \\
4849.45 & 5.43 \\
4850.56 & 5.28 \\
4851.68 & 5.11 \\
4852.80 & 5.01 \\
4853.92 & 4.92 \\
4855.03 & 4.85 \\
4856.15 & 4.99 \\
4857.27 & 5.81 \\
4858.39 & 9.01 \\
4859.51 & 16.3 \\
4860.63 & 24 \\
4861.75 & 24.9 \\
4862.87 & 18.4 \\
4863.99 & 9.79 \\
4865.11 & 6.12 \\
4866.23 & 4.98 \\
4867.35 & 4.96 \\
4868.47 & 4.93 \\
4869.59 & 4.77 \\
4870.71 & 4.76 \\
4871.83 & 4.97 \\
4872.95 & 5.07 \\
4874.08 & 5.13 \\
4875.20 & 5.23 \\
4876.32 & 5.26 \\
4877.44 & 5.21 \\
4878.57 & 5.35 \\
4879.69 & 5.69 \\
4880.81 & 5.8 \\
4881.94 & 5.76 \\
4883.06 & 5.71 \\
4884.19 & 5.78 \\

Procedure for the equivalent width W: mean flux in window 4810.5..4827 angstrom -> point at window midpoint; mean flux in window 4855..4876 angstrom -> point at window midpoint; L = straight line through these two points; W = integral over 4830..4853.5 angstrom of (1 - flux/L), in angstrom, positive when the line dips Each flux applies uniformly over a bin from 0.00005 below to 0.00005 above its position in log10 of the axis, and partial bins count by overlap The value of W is 5.2 angstrom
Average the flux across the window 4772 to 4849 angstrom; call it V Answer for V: 6.05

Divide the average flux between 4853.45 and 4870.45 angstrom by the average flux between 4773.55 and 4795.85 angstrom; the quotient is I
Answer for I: 1.60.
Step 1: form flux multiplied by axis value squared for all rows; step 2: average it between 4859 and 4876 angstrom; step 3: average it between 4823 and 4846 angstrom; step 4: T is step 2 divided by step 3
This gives 1.6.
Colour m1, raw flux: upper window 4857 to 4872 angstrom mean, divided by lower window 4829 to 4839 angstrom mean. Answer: 1.73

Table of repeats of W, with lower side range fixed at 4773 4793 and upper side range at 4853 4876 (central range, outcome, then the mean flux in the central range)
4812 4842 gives 5.6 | 6.05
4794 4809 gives 1.4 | 6.07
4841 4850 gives 2.5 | 5.76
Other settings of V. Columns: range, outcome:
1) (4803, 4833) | 6.07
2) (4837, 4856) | 5.58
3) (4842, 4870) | 8.18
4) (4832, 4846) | 5.96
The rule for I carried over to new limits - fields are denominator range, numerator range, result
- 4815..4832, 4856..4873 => 1.62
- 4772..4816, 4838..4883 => 1.17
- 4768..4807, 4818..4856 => 0.96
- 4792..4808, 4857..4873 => 1.67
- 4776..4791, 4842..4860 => 1.03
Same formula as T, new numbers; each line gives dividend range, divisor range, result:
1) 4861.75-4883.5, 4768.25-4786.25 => 1.14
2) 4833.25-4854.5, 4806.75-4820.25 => 0.94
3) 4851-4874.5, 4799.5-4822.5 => 1.44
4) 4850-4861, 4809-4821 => 1.38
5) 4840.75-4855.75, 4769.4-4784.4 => 0.92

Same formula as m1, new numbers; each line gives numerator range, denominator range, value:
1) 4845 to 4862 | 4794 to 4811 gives 1.39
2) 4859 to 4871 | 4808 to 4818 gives 1.84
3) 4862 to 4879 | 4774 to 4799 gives 1.08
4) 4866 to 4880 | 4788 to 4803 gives 0.84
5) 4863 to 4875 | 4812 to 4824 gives 0.98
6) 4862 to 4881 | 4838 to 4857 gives 1.19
